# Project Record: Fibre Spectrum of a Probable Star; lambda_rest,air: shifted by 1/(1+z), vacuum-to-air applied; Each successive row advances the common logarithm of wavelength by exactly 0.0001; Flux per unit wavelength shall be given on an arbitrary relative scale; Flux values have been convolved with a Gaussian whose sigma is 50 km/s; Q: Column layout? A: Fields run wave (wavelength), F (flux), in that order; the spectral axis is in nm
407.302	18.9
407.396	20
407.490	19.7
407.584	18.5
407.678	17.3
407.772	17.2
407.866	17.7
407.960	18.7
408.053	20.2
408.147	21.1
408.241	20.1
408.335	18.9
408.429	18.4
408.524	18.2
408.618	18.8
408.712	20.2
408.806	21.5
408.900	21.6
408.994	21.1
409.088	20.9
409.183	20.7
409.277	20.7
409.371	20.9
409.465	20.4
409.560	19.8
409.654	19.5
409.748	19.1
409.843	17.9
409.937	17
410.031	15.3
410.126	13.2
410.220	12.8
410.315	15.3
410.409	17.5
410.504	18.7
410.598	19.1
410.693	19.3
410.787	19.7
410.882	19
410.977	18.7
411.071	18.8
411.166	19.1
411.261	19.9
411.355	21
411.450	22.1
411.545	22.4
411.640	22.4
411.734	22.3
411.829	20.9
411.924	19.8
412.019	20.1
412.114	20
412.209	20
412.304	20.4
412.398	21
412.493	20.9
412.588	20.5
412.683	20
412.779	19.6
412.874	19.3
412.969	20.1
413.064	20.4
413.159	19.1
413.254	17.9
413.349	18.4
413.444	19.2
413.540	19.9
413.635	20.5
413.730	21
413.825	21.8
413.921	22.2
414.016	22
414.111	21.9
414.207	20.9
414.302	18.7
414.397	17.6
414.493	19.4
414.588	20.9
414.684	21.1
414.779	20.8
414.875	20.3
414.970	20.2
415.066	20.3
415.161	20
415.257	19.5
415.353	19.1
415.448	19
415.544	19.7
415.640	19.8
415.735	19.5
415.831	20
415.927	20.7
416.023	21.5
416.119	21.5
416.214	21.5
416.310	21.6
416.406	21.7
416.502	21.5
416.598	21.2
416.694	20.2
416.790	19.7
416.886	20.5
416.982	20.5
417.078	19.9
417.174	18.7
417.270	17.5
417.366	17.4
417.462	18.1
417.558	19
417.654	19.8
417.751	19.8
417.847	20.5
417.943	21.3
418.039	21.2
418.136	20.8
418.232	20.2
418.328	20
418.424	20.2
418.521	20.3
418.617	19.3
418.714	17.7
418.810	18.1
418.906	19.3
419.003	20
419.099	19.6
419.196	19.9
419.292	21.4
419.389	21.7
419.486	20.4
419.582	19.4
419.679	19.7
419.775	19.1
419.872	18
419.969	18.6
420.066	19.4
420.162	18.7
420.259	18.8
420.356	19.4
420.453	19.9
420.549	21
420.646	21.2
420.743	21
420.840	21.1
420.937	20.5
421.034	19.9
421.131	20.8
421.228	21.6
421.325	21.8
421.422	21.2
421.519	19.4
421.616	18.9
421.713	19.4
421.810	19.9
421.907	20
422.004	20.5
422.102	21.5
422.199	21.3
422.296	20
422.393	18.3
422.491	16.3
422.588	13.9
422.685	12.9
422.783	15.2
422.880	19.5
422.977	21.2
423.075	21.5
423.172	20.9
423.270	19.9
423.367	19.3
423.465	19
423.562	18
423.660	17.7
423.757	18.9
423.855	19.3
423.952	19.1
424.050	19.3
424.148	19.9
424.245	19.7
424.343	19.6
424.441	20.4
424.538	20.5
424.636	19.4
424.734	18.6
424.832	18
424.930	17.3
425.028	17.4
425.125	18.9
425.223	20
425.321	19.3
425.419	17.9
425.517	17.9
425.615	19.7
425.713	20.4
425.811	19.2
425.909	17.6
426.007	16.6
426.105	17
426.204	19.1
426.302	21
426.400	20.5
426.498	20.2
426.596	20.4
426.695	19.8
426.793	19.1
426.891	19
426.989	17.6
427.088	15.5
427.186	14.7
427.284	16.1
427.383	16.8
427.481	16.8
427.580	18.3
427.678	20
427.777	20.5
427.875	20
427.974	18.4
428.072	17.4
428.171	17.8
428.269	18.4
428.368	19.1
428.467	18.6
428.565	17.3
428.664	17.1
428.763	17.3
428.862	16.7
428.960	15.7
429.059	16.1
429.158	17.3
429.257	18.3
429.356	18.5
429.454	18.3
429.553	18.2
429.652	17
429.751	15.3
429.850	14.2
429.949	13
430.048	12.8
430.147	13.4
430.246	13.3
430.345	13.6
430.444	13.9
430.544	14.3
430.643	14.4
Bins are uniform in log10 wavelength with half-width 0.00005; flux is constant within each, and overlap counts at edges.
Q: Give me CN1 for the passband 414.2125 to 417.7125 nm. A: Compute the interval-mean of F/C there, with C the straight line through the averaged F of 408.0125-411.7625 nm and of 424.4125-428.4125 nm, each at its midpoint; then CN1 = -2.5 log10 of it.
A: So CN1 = -0.05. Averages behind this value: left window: 19.3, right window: 18.6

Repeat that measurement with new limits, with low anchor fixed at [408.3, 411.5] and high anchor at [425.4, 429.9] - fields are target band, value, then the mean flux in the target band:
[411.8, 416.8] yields -0.086 mag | 20.3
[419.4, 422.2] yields -0.096 mag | 20.1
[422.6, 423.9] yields -0.019 mag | 18.6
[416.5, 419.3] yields -0.068 mag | 19.7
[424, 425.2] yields -0.054 mag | 19.1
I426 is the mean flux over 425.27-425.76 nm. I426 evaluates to 19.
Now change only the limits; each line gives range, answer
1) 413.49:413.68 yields 20.1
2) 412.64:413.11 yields 19.8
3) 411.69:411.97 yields 21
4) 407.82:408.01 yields 18.3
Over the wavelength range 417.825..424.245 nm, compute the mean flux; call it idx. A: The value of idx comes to 19.6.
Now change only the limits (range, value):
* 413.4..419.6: 20.1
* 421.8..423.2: 18.8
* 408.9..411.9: 19.3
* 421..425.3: 19.2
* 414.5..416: 20.1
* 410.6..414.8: 20.2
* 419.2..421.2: 20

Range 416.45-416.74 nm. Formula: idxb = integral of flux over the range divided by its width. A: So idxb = 21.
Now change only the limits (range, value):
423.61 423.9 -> 18.6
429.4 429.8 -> 17.2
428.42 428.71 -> 17.7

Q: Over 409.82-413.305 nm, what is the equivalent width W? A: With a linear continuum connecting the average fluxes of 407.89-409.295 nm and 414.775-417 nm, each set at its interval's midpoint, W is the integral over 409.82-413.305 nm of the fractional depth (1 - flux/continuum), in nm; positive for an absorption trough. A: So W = 0.16 nm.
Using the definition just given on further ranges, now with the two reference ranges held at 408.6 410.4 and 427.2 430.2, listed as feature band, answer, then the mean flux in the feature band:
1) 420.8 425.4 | -0.44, 19.3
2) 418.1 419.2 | -0.10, 19.6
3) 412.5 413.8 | -0.09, 19.8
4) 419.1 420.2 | -0.11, 19.7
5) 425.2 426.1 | -0.06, 18.6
